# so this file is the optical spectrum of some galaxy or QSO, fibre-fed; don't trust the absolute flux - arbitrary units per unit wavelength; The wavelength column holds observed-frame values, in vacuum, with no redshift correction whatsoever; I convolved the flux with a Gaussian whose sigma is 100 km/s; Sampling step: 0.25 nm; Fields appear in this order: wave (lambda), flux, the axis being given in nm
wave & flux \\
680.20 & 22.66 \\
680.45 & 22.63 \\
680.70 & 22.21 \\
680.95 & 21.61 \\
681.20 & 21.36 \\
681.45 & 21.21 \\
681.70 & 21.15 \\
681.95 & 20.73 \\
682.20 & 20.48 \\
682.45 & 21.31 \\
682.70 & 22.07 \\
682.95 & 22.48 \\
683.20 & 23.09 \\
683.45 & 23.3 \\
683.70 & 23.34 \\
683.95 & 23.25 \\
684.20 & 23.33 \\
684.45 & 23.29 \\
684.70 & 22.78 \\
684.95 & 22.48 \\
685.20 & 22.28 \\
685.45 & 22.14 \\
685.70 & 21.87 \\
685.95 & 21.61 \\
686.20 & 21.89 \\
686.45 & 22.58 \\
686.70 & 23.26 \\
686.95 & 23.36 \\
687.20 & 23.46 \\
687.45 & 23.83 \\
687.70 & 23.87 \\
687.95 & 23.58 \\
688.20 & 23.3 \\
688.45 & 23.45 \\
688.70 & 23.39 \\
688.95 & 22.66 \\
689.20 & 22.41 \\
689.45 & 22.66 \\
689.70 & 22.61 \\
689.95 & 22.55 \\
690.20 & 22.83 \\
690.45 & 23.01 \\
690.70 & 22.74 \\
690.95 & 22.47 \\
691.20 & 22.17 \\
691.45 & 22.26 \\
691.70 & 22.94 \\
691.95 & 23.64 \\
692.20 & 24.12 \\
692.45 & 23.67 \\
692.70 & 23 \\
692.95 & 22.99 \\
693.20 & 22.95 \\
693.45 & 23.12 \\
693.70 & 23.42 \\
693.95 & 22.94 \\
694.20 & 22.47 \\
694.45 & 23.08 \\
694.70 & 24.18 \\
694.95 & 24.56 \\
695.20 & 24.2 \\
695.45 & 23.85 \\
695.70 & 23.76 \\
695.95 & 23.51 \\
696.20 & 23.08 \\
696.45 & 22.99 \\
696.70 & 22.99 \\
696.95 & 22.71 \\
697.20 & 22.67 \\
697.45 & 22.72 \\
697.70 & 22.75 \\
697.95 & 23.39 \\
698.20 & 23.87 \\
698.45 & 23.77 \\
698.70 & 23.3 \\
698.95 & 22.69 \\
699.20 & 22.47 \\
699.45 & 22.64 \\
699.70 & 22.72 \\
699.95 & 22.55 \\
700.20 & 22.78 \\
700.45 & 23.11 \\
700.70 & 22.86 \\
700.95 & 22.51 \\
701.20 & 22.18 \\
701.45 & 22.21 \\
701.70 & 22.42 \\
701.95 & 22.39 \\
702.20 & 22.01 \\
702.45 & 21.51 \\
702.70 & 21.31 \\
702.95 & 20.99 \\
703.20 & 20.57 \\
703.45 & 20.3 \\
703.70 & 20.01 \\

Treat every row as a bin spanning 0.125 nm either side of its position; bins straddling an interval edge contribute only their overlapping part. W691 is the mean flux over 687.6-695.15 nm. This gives 23.1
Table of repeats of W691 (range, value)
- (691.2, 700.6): 23.2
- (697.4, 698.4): 23.3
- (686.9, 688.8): 23.5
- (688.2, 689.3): 23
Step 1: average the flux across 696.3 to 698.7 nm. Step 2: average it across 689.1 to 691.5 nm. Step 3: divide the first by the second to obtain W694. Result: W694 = 1.0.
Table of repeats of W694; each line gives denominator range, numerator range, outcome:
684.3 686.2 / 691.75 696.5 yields 1.05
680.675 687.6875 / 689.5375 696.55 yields 1.04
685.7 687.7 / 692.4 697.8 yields 1.02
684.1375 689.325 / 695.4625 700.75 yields 1.01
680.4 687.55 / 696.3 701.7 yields 1.02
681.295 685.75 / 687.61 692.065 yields 1.03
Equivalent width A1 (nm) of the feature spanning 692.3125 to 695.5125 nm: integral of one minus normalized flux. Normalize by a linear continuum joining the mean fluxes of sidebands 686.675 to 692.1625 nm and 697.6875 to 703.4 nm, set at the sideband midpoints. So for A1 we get -0.09 nm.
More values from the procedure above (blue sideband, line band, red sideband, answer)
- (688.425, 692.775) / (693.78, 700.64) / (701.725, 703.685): -0.36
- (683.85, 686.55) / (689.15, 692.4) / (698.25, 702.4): -0.04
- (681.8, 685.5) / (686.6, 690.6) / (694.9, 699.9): -0.08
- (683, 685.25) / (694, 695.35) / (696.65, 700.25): -0.04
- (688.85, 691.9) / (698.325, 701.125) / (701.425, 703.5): -0.14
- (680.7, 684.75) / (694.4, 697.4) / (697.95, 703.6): -0.16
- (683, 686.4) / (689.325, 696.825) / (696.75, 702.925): -0.17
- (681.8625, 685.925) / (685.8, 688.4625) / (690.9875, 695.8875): -0.04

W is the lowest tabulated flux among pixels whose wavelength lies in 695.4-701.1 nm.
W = 22.47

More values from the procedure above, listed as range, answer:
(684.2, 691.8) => 21.61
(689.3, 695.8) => 22.17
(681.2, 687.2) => 20.48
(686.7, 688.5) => 23.26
